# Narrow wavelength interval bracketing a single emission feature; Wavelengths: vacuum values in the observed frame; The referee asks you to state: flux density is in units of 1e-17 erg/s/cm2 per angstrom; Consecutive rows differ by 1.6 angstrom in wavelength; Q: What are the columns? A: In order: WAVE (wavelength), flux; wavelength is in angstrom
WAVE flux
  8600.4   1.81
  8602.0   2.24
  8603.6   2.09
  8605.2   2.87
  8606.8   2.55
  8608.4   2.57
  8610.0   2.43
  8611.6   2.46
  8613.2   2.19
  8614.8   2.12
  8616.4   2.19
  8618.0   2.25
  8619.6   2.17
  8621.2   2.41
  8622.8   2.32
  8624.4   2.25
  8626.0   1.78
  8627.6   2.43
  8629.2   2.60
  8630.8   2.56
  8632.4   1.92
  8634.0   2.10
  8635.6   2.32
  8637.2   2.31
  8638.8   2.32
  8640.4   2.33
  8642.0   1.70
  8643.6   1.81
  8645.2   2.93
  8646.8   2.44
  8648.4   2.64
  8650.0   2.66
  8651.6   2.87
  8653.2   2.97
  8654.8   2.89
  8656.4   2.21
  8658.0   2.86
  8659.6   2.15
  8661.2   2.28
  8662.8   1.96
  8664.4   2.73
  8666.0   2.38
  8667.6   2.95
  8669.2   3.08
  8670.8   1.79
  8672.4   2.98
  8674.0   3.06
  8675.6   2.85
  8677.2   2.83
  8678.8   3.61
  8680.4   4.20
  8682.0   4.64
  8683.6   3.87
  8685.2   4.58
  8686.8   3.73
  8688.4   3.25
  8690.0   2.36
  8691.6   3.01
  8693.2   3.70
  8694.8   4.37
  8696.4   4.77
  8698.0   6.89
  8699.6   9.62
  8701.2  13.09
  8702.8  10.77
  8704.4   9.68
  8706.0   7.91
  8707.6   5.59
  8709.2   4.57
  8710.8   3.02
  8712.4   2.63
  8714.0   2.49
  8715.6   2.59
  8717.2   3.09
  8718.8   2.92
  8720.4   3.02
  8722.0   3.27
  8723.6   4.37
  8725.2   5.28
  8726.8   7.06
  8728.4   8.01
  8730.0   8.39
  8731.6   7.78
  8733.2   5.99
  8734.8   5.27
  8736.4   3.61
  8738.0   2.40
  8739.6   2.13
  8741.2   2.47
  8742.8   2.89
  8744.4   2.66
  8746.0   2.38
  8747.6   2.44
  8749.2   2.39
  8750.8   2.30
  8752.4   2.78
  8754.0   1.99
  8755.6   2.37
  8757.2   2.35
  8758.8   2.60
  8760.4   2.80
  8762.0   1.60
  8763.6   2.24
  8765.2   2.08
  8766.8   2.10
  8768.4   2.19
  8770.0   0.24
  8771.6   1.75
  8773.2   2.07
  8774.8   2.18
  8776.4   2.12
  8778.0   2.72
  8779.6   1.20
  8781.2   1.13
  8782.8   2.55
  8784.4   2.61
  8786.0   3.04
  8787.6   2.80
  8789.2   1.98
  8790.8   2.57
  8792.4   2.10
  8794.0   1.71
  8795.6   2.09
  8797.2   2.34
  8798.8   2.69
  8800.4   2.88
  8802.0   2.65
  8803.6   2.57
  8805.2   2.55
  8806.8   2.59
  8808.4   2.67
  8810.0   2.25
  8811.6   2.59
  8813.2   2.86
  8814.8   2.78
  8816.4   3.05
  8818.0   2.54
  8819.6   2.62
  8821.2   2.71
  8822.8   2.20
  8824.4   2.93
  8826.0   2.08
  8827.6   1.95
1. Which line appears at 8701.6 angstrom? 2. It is H-alpha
